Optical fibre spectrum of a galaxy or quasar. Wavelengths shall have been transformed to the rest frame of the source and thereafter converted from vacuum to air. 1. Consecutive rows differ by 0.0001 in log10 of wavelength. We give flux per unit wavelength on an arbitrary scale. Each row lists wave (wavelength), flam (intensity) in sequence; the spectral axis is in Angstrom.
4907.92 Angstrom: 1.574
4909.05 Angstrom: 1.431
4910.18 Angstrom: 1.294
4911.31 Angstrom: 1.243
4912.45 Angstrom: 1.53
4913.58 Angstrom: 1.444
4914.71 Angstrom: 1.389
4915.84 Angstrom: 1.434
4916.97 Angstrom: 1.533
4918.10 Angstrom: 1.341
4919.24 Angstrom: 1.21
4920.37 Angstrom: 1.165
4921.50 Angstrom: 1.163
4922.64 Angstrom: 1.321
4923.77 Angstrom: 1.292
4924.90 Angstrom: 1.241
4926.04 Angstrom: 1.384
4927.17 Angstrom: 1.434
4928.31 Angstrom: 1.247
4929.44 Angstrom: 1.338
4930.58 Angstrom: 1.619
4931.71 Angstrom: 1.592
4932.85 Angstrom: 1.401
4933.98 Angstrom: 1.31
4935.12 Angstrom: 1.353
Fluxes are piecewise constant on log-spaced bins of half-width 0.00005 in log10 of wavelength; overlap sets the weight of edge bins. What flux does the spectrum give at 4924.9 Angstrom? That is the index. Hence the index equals 1.241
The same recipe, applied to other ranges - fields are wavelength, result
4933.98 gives 1.31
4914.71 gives 1.389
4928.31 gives 1.247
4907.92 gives 1.574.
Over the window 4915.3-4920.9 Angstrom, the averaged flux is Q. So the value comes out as 1.34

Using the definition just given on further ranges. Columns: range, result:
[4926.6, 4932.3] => 1.45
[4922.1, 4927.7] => 1.34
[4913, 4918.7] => 1.43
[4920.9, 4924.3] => 1.26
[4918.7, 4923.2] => 1.21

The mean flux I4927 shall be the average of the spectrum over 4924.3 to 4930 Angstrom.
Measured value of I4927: 1.33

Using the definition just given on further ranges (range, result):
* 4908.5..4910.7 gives 1.36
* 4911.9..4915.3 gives 1.46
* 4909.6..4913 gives 1.35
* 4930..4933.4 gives 1.54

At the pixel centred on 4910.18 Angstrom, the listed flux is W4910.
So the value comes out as 1.294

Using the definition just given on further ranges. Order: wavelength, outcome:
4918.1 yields 1.341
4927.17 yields 1.434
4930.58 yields 1.619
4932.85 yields 1.401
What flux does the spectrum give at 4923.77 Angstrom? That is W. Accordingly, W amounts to 1.292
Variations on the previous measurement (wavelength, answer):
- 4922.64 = 1.321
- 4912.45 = 1.53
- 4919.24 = 1.21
